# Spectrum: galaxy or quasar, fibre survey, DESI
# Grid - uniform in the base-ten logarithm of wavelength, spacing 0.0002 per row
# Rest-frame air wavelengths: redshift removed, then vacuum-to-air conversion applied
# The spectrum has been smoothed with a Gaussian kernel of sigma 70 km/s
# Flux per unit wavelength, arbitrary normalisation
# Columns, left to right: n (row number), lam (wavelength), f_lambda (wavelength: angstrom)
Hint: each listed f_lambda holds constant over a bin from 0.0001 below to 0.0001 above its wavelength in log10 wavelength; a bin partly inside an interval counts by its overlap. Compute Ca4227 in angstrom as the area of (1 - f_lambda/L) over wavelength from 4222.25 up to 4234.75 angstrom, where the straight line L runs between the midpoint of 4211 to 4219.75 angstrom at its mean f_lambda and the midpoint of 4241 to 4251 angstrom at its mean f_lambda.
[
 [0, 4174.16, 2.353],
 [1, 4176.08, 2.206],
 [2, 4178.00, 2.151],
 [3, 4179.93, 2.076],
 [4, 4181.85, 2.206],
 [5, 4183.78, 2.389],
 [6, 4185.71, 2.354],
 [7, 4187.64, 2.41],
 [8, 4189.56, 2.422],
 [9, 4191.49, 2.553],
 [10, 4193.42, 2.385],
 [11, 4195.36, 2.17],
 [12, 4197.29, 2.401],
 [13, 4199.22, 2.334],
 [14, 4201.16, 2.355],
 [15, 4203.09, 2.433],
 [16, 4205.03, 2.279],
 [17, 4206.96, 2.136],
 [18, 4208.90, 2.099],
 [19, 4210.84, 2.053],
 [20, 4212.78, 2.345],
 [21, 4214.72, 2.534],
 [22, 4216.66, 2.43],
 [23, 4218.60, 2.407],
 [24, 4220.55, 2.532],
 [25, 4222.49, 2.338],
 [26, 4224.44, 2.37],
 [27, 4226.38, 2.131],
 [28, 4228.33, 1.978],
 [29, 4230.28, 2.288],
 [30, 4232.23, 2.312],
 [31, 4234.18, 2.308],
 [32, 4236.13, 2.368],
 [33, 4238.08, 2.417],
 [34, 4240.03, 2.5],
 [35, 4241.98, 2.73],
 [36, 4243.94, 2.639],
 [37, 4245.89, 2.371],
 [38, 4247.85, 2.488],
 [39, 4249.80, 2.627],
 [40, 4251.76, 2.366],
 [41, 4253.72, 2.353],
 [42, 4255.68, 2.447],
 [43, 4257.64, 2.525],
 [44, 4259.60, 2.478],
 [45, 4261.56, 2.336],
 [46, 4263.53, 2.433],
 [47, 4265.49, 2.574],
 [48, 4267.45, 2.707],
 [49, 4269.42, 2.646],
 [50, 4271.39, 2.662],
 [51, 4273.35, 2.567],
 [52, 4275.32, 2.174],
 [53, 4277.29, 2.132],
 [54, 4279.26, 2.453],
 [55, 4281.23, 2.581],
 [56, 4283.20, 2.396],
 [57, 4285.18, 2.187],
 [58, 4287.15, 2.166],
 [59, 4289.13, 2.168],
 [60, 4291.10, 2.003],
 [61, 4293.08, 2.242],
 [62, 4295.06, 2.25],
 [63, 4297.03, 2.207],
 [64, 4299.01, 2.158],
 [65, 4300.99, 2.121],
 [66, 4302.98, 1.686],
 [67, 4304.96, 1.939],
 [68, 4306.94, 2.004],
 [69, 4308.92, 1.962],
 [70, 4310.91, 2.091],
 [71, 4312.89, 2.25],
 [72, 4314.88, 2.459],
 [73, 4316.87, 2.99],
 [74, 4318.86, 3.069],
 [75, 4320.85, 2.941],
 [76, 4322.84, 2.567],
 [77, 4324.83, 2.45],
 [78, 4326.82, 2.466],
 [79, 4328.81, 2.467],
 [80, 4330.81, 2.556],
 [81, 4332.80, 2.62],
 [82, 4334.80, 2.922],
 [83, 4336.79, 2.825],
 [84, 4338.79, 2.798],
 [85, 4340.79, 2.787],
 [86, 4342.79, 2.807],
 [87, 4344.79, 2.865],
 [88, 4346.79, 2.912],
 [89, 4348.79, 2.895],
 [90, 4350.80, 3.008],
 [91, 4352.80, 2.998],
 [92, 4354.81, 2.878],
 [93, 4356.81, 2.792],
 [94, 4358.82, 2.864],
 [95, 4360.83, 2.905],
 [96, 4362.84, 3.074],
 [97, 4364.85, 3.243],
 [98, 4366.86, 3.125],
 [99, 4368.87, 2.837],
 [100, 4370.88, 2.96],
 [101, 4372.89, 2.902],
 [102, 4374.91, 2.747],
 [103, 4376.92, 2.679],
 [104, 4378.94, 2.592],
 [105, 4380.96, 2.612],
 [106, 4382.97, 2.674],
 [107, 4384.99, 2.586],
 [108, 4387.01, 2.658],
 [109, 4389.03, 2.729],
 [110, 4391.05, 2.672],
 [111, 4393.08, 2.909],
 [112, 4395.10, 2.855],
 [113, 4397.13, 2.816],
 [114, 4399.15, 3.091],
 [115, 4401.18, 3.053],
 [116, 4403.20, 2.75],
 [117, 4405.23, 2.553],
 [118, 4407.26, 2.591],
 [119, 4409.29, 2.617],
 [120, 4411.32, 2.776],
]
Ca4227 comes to 1.16 angstrom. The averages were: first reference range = 2.4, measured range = 2.24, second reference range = 2.57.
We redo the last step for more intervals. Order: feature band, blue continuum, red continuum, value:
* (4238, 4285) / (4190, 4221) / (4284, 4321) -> -4.0 angstrom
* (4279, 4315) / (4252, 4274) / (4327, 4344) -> 6.1 angstrom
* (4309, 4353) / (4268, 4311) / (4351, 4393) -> -2.8 angstrom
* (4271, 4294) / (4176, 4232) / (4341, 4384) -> 2.5 angstrom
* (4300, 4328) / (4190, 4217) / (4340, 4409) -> 3.1 angstrom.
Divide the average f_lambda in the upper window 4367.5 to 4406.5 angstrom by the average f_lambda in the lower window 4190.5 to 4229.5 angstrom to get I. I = 1.20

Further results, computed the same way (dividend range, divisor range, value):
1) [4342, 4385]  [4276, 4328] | 1.24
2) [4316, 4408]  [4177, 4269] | 1.18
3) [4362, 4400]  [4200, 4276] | 1.18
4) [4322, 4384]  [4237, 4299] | 1.16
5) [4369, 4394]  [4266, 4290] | 1.13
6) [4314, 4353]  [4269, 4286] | 1.14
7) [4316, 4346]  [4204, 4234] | 1.20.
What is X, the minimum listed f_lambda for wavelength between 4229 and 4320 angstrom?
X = 1.686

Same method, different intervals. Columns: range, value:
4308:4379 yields 1.962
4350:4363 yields 2.792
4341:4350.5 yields 2.807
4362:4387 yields 2.586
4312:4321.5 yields 2.25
